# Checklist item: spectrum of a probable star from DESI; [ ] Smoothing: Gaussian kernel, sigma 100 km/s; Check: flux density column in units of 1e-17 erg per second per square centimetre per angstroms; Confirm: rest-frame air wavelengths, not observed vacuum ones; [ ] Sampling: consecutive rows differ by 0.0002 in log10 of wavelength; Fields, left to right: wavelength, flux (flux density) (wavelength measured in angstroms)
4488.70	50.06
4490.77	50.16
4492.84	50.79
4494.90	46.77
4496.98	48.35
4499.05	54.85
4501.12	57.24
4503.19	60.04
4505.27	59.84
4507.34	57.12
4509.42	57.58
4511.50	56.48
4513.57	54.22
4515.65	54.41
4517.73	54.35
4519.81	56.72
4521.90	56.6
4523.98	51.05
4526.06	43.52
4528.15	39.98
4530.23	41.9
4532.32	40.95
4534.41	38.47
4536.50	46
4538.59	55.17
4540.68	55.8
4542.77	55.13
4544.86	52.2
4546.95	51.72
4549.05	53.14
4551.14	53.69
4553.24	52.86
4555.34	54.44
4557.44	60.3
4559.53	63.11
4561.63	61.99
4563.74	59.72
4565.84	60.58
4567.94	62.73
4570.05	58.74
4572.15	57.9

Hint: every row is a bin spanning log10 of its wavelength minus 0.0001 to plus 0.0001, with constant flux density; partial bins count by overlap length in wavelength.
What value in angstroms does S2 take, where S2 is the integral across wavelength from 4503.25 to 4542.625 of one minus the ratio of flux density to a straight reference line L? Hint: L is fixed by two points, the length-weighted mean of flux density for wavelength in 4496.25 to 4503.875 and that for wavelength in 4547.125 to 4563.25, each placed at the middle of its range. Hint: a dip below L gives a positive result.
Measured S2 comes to 3.1 angstroms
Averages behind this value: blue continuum 55.2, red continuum 56.9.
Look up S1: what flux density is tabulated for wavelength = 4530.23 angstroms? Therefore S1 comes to 41.9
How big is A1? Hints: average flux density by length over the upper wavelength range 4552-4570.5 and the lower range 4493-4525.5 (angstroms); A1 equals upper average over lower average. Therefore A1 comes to 1.08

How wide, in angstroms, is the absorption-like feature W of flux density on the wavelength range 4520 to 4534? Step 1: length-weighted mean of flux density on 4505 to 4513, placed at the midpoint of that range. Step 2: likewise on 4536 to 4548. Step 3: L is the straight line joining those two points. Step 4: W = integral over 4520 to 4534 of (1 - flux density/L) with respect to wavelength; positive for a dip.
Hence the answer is 2.30 angstroms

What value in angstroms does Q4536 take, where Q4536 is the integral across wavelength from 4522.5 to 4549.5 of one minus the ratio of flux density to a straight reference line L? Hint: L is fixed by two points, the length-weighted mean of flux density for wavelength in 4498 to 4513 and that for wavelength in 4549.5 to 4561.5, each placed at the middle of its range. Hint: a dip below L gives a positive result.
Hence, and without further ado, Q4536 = 4.3 angstroms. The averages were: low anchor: 57.5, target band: 48.1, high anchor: 57.1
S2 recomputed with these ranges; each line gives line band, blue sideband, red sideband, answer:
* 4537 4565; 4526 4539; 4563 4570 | -1.79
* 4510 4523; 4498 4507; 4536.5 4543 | 0.21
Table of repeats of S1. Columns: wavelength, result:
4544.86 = 52.2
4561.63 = 61.99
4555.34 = 54.44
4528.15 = 39.98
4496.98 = 48.35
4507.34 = 57.12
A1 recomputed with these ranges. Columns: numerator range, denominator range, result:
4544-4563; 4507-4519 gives 1.01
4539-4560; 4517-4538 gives 1.17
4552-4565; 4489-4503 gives 1.13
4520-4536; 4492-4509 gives 0.83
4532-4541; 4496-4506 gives 0.84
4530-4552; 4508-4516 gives 0.89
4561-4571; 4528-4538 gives 1.44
